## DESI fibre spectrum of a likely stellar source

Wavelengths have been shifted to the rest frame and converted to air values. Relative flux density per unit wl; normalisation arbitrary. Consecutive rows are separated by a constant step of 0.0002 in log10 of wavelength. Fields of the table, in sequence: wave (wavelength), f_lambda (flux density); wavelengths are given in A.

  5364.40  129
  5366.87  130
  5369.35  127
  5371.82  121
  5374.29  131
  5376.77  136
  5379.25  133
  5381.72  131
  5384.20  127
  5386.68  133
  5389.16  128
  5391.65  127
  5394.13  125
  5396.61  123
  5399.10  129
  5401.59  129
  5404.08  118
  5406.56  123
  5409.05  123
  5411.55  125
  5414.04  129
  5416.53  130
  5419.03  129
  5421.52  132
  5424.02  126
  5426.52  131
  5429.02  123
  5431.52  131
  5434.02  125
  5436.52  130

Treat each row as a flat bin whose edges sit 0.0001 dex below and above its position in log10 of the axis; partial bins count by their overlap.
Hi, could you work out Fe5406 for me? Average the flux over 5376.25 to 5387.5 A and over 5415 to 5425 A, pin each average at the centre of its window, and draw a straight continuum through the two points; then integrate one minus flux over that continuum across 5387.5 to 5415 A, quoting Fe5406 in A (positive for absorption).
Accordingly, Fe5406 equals 1.1 A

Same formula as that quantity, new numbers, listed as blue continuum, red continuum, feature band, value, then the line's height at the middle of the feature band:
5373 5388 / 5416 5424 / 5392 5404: 0.47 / 131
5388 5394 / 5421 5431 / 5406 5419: 0.11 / 128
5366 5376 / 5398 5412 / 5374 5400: -0.67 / 126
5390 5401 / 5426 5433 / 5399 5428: 0.06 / 127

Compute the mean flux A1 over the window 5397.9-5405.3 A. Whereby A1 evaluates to 125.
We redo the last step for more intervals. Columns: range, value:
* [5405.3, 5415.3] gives 125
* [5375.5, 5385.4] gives 132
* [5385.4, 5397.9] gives 127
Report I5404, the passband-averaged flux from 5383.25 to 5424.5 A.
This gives 127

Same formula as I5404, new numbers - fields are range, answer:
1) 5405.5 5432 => 127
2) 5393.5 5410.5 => 124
